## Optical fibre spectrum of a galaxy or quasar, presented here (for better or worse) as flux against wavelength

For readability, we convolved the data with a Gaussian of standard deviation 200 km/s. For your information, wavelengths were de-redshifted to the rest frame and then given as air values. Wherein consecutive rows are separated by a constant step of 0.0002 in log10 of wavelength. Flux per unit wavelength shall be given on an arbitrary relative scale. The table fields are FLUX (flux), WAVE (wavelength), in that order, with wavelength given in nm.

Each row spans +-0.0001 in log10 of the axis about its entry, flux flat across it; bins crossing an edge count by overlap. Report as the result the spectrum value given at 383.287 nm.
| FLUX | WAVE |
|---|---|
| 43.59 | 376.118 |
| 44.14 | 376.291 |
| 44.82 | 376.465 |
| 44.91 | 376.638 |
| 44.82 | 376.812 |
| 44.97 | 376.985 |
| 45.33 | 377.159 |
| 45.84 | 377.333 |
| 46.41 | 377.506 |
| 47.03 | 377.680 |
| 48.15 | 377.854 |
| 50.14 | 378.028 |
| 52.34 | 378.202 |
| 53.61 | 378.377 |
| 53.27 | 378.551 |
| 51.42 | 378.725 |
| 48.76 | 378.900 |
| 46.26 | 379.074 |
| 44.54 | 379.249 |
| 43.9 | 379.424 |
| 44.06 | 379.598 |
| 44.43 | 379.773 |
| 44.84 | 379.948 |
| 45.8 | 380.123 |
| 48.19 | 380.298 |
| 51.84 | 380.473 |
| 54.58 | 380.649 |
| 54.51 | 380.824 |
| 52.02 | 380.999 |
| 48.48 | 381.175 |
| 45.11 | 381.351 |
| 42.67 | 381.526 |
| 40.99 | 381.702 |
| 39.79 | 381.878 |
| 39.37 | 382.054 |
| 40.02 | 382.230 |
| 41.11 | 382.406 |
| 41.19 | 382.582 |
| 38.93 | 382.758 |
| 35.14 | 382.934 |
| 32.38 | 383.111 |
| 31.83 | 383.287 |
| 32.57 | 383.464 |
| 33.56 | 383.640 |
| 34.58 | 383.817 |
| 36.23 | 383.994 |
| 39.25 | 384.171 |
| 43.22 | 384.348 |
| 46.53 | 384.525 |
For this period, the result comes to 31.83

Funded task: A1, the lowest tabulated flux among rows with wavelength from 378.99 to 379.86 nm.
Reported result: 43.9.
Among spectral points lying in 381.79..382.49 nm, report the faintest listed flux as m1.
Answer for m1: 39.37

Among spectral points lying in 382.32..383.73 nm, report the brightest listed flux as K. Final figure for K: 41.19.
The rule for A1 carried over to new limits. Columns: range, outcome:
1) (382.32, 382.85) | 38.93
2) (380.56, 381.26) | 48.48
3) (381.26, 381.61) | 42.67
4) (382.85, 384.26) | 31.83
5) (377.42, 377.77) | 46.41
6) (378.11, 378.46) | 52.34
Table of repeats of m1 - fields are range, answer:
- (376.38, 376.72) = 44.82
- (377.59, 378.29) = 47.03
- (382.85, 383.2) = 32.38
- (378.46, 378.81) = 51.42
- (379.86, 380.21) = 44.84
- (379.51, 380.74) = 44.06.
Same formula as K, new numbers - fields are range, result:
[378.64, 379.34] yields 51.42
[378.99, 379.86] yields 46.26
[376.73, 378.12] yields 50.14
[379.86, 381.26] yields 54.58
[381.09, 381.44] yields 48.48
